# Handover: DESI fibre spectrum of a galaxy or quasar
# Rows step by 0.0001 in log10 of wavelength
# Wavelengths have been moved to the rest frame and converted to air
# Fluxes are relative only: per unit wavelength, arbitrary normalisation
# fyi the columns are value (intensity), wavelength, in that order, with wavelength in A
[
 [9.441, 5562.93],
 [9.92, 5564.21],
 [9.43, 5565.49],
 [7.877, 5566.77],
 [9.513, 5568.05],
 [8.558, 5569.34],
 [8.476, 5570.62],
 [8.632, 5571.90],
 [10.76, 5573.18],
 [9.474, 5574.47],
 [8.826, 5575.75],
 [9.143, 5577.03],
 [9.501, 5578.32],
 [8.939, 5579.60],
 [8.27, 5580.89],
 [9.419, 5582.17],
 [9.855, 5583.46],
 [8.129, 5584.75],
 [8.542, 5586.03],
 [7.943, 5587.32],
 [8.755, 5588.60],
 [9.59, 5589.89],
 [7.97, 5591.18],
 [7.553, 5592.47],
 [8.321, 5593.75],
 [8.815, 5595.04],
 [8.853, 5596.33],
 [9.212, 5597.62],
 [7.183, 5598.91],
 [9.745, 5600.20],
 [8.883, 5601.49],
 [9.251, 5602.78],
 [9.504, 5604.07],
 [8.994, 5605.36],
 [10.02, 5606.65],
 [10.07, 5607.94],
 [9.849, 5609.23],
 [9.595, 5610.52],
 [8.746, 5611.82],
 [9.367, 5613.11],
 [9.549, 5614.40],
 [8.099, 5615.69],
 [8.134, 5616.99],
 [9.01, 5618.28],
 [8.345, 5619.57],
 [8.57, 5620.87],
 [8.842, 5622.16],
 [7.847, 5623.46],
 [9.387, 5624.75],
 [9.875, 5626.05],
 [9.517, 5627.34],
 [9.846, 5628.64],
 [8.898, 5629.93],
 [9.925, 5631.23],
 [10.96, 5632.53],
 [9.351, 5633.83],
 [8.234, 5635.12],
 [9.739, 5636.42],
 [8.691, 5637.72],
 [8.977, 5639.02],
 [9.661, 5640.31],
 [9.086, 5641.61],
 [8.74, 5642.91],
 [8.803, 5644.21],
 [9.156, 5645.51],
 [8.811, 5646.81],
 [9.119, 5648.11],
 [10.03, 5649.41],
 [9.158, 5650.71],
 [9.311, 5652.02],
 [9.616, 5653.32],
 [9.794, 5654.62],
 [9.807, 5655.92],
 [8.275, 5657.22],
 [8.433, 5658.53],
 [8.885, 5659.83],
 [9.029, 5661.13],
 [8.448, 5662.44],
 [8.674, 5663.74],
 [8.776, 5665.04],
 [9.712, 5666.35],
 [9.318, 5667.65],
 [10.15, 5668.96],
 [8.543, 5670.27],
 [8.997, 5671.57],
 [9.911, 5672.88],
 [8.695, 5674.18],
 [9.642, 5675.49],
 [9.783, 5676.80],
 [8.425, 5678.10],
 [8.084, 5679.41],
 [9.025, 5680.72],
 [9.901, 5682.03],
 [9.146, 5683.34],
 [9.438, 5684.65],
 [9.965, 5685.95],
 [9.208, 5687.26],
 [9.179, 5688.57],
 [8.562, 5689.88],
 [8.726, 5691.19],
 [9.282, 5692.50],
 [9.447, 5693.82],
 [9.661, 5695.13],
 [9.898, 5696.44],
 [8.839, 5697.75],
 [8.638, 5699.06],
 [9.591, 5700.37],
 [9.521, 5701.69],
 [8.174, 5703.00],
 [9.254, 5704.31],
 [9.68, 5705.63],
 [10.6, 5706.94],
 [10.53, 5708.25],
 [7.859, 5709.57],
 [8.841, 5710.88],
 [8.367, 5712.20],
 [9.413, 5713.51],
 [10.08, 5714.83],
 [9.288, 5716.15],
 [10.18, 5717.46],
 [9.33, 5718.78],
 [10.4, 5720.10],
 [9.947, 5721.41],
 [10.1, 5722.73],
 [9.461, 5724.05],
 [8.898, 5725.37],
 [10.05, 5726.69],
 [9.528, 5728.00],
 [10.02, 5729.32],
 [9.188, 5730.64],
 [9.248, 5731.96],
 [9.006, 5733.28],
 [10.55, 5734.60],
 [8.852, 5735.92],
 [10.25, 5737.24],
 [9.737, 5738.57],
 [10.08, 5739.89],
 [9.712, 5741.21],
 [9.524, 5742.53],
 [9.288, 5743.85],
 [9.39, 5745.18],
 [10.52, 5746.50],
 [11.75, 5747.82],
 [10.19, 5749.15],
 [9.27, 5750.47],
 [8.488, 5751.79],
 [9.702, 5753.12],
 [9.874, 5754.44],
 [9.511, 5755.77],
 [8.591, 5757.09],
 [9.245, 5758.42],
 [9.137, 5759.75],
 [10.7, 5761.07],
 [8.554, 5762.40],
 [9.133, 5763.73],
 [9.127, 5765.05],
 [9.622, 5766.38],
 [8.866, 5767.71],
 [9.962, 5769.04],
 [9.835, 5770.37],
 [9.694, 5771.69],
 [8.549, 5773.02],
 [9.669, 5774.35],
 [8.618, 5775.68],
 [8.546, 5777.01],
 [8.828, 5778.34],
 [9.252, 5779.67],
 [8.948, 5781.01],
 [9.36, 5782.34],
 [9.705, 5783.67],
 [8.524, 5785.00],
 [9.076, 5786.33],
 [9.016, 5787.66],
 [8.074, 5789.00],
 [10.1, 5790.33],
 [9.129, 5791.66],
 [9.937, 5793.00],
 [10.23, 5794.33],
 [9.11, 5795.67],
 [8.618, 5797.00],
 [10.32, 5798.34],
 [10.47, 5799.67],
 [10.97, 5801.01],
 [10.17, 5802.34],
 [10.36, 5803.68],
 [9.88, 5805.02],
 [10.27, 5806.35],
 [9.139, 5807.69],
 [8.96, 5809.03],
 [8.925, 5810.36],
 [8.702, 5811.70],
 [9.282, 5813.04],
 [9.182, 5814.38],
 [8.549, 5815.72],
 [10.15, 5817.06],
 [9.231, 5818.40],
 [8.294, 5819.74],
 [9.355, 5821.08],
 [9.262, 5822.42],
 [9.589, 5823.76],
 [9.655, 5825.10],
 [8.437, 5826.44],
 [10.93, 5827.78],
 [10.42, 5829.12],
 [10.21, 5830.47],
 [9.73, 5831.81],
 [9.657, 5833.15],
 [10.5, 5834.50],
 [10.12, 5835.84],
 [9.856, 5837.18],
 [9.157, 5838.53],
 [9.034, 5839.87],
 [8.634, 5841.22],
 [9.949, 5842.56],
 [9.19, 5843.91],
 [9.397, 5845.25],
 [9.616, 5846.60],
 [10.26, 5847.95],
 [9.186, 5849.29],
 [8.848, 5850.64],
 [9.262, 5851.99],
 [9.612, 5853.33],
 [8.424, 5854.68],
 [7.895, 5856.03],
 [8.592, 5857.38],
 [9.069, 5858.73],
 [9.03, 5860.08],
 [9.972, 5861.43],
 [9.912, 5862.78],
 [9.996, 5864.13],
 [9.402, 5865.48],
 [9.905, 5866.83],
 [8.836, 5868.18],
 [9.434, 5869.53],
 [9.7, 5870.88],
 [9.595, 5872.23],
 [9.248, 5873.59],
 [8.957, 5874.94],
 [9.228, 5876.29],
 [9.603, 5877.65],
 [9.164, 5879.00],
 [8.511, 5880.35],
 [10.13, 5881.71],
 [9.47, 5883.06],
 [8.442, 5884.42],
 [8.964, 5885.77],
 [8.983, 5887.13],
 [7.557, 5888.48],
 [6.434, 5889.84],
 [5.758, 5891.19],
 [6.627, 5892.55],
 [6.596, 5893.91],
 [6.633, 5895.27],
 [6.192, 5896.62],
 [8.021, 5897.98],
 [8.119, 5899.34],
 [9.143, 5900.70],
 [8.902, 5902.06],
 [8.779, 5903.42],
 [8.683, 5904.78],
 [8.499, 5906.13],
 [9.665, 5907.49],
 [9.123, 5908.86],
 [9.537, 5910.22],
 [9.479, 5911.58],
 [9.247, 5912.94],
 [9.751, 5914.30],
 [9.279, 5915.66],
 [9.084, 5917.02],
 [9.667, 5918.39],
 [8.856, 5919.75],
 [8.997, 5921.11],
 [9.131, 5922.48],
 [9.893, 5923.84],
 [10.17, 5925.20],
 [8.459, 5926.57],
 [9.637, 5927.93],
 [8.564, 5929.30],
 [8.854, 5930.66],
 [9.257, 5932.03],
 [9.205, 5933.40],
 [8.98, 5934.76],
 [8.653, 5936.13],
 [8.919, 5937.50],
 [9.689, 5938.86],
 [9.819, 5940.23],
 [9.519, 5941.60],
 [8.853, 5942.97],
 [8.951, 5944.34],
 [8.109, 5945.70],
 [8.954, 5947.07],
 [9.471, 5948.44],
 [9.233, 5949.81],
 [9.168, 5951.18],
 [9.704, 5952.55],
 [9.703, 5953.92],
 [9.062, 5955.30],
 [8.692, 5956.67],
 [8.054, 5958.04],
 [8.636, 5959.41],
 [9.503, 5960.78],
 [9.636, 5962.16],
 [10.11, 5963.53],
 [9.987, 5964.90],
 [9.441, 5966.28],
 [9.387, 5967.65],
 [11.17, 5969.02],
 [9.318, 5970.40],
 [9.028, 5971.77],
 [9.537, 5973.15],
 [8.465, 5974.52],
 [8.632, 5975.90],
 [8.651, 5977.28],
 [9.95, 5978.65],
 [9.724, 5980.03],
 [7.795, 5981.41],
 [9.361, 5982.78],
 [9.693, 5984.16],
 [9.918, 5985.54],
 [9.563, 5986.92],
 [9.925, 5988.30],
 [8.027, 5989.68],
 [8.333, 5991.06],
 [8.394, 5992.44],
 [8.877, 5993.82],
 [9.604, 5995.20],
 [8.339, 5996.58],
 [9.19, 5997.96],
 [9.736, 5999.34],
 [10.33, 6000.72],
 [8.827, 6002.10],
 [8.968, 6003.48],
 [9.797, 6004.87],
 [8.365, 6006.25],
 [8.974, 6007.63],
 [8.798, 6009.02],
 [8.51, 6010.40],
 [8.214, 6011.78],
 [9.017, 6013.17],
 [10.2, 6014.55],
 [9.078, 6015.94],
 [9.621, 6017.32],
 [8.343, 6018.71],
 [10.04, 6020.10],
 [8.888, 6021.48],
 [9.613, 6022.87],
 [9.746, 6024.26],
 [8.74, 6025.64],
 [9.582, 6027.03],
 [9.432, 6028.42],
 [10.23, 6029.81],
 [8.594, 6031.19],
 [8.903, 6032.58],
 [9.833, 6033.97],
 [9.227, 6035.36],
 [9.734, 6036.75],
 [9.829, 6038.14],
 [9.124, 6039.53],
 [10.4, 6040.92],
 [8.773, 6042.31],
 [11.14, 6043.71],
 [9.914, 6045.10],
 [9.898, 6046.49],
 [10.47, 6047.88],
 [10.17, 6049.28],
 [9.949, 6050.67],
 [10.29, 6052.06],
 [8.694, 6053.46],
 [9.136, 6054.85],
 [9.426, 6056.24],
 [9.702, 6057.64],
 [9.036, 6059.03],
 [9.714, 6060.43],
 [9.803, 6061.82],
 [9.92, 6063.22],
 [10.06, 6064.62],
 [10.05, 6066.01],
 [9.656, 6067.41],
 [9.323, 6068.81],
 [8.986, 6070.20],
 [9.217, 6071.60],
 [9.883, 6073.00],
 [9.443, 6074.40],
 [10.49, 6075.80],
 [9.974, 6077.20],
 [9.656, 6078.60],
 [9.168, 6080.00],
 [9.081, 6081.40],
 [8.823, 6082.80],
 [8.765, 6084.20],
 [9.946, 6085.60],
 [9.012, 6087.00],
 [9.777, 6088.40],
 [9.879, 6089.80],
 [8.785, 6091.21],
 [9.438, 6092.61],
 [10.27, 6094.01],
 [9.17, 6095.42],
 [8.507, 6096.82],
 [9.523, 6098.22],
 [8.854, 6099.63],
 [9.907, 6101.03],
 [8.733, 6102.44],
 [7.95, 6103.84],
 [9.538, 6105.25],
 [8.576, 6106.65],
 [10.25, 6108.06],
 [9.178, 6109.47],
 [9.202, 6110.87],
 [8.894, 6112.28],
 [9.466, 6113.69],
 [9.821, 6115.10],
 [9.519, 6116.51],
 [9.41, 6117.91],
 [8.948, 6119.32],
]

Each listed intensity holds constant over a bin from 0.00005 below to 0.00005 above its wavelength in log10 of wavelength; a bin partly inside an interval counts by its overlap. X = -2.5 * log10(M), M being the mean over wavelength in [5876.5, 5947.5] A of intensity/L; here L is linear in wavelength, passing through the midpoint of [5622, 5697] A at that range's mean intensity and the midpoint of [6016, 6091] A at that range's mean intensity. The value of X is 0.08 mag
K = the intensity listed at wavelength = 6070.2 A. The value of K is 8.986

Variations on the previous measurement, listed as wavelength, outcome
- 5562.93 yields 9.441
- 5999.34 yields 9.736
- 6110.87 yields 9.202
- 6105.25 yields 9.538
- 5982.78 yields 9.361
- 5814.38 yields 9.182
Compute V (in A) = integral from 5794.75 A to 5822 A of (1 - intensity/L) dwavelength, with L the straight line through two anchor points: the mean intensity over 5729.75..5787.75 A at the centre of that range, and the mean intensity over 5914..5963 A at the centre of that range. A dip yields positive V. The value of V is -0.4 A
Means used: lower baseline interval 9.43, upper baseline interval 9.17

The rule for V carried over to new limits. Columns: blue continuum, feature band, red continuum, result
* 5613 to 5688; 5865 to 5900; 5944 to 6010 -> 2.8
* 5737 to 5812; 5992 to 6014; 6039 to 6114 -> 1.1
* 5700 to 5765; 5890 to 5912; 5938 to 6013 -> 2.9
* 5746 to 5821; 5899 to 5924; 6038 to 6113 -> 0.8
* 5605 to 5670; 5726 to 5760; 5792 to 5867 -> -1.0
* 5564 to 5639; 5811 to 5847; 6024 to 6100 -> -0.8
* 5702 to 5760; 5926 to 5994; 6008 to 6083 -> 2.5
